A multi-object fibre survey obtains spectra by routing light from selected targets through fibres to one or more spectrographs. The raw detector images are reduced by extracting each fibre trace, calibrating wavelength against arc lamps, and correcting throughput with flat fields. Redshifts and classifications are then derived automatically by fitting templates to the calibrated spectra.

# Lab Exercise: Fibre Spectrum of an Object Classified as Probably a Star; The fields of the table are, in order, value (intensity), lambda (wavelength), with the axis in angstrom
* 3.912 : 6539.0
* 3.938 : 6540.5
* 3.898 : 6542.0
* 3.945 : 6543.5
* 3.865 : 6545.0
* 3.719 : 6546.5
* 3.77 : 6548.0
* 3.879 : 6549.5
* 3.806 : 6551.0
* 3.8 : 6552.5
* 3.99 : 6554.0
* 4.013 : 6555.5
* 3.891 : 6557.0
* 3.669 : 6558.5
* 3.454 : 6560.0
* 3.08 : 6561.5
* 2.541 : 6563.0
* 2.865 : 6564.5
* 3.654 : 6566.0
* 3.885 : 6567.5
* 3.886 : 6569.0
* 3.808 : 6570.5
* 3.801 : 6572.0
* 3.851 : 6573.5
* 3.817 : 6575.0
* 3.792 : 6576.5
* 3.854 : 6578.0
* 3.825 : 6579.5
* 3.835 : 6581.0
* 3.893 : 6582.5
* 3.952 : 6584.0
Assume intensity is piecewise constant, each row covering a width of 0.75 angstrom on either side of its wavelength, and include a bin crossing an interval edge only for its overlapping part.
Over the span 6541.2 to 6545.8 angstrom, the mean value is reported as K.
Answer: 3.9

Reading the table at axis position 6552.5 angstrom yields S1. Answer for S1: 3.8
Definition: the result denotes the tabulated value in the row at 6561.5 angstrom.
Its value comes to 3.08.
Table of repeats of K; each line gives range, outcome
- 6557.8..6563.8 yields 3.18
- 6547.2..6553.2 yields 3.81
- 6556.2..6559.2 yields 3.79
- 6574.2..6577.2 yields 3.81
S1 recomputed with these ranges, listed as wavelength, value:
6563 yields 2.541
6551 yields 3.806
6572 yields 3.801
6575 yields 3.817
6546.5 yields 3.719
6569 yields 3.886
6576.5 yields 3.792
